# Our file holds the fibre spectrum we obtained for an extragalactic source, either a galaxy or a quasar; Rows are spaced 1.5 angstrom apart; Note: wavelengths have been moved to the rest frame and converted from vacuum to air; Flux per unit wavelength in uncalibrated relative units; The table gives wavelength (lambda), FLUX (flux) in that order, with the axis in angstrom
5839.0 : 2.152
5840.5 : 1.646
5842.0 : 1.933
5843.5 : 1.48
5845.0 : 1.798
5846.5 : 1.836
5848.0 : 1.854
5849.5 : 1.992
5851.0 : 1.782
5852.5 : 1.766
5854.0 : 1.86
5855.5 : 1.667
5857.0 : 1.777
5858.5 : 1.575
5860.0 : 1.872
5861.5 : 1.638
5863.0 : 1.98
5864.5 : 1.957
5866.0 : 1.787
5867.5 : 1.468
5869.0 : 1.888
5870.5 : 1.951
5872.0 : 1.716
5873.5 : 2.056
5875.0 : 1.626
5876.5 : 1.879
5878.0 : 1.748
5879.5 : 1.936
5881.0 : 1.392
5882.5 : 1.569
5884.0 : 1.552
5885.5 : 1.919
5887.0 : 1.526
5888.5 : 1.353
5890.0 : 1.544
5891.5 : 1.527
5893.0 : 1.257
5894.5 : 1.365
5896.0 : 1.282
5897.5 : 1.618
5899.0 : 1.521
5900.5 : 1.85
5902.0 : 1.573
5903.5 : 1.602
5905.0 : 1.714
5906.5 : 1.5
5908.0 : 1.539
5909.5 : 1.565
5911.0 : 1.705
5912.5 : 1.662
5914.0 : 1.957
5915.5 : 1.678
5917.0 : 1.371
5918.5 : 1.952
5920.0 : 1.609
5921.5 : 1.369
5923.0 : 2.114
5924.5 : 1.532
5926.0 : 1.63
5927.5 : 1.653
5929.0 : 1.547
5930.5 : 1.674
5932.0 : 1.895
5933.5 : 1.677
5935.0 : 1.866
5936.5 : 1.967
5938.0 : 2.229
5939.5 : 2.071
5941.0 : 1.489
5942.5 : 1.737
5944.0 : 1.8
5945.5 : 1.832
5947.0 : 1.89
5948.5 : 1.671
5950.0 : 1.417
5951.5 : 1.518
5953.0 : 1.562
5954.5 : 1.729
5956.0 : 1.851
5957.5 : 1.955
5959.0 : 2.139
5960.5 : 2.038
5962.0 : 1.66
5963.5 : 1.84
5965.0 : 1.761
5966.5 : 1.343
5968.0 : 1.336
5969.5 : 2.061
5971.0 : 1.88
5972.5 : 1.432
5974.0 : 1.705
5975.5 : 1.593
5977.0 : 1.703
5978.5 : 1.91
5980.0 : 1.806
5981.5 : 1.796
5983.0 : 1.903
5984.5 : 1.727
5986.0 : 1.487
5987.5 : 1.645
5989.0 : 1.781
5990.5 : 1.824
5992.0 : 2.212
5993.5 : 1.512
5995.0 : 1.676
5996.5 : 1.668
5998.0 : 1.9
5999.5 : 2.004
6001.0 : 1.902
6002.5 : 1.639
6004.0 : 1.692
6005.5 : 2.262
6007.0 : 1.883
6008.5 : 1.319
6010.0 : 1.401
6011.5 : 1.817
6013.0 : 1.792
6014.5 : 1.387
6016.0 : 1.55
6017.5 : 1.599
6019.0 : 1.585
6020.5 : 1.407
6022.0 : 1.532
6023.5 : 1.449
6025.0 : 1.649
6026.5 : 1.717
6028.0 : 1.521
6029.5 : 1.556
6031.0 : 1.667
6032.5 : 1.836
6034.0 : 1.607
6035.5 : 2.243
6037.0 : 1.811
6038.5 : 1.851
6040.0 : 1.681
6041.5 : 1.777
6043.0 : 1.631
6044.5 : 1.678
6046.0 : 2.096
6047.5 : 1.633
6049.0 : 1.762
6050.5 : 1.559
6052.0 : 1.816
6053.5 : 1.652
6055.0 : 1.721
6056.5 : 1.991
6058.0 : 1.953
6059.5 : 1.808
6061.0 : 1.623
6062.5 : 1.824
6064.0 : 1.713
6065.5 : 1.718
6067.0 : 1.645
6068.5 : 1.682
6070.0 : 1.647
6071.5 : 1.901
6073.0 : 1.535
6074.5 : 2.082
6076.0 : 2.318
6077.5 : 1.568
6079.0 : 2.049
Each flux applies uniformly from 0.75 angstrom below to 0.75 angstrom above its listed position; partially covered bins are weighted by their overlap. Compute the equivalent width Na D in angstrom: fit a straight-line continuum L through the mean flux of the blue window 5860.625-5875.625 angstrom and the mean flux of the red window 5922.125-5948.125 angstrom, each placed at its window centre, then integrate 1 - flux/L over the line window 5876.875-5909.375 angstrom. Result 4.2 angstrom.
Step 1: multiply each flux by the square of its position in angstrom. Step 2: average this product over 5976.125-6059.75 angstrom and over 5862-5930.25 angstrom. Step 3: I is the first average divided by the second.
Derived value 1.09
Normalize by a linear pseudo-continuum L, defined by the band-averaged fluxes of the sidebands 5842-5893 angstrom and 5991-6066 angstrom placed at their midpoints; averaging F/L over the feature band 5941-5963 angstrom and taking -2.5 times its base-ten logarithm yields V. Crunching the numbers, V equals -0.02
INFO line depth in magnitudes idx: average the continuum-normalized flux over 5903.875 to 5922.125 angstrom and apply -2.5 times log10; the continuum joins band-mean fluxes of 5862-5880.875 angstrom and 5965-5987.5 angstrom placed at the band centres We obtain 0.08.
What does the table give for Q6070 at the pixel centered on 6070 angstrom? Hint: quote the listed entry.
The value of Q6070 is 1.647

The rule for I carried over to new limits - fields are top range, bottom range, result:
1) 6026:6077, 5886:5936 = 1.15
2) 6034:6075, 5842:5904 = 1.11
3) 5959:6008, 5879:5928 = 1.14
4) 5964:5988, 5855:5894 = 1.03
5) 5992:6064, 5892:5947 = 1.06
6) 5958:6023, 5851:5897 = 1.07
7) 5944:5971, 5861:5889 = 1.03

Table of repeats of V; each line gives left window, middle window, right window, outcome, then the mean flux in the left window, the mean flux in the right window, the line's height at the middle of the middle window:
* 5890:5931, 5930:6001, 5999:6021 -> -0.079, 1.6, 1.68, 1.65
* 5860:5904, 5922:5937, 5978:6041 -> -0.040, 1.66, 1.72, 1.68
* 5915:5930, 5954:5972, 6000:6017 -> -0.079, 1.65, 1.7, 1.67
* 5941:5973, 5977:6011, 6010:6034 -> -0.072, 1.73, 1.6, 1.66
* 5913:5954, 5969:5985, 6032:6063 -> -0.012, 1.73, 1.79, 1.75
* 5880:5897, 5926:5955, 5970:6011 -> -0.079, 1.49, 1.75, 1.62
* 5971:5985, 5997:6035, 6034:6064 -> 0.060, 1.74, 1.79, 1.77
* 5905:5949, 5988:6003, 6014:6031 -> -0.135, 1.73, 1.55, 1.6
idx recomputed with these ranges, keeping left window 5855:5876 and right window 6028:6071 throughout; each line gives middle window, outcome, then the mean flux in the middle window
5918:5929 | 0.061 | 1.68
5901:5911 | 0.116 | 1.6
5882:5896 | 0.187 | 1.5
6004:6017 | 0.053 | 1.68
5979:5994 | -0.007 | 1.78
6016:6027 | 0.131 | 1.56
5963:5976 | 0.068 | 1.66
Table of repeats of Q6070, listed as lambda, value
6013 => 1.792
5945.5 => 1.832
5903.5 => 1.602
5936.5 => 1.967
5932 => 1.895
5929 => 1.547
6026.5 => 1.717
